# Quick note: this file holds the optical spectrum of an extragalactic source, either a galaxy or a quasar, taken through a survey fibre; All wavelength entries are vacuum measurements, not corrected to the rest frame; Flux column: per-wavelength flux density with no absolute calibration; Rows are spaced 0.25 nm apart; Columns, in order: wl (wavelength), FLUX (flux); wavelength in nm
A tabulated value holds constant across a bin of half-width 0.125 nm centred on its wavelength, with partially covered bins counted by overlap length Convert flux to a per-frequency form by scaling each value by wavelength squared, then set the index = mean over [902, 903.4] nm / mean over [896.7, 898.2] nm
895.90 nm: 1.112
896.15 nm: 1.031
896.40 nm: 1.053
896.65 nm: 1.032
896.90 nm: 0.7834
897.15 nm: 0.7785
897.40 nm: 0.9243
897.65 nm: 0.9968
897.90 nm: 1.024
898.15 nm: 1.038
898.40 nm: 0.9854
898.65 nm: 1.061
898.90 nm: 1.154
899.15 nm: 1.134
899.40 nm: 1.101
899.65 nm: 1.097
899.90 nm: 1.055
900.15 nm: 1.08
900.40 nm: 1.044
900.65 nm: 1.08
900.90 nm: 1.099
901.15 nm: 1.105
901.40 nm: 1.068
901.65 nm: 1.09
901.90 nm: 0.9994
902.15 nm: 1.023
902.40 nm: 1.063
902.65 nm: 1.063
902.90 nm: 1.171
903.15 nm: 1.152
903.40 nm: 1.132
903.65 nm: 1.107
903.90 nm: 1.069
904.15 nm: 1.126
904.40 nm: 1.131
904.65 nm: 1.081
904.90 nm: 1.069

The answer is 1.20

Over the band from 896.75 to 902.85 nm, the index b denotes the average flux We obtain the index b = 1.04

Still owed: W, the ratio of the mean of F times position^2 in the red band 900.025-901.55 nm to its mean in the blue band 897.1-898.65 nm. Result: 1.11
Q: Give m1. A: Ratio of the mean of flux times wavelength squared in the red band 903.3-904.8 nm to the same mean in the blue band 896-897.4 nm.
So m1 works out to 1.20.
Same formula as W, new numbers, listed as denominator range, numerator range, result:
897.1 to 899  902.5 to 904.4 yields 1.13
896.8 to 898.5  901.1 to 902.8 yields 1.14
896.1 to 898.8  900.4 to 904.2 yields 1.13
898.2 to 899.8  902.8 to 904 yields 1.05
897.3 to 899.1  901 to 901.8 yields 1.06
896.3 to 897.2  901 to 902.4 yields 1.16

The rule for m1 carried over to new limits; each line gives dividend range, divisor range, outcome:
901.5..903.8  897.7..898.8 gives 1.07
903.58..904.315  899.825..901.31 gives 1.03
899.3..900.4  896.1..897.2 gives 1.16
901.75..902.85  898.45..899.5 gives 0.96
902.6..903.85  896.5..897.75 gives 1.26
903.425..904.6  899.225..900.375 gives 1.03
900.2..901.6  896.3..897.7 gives 1.18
